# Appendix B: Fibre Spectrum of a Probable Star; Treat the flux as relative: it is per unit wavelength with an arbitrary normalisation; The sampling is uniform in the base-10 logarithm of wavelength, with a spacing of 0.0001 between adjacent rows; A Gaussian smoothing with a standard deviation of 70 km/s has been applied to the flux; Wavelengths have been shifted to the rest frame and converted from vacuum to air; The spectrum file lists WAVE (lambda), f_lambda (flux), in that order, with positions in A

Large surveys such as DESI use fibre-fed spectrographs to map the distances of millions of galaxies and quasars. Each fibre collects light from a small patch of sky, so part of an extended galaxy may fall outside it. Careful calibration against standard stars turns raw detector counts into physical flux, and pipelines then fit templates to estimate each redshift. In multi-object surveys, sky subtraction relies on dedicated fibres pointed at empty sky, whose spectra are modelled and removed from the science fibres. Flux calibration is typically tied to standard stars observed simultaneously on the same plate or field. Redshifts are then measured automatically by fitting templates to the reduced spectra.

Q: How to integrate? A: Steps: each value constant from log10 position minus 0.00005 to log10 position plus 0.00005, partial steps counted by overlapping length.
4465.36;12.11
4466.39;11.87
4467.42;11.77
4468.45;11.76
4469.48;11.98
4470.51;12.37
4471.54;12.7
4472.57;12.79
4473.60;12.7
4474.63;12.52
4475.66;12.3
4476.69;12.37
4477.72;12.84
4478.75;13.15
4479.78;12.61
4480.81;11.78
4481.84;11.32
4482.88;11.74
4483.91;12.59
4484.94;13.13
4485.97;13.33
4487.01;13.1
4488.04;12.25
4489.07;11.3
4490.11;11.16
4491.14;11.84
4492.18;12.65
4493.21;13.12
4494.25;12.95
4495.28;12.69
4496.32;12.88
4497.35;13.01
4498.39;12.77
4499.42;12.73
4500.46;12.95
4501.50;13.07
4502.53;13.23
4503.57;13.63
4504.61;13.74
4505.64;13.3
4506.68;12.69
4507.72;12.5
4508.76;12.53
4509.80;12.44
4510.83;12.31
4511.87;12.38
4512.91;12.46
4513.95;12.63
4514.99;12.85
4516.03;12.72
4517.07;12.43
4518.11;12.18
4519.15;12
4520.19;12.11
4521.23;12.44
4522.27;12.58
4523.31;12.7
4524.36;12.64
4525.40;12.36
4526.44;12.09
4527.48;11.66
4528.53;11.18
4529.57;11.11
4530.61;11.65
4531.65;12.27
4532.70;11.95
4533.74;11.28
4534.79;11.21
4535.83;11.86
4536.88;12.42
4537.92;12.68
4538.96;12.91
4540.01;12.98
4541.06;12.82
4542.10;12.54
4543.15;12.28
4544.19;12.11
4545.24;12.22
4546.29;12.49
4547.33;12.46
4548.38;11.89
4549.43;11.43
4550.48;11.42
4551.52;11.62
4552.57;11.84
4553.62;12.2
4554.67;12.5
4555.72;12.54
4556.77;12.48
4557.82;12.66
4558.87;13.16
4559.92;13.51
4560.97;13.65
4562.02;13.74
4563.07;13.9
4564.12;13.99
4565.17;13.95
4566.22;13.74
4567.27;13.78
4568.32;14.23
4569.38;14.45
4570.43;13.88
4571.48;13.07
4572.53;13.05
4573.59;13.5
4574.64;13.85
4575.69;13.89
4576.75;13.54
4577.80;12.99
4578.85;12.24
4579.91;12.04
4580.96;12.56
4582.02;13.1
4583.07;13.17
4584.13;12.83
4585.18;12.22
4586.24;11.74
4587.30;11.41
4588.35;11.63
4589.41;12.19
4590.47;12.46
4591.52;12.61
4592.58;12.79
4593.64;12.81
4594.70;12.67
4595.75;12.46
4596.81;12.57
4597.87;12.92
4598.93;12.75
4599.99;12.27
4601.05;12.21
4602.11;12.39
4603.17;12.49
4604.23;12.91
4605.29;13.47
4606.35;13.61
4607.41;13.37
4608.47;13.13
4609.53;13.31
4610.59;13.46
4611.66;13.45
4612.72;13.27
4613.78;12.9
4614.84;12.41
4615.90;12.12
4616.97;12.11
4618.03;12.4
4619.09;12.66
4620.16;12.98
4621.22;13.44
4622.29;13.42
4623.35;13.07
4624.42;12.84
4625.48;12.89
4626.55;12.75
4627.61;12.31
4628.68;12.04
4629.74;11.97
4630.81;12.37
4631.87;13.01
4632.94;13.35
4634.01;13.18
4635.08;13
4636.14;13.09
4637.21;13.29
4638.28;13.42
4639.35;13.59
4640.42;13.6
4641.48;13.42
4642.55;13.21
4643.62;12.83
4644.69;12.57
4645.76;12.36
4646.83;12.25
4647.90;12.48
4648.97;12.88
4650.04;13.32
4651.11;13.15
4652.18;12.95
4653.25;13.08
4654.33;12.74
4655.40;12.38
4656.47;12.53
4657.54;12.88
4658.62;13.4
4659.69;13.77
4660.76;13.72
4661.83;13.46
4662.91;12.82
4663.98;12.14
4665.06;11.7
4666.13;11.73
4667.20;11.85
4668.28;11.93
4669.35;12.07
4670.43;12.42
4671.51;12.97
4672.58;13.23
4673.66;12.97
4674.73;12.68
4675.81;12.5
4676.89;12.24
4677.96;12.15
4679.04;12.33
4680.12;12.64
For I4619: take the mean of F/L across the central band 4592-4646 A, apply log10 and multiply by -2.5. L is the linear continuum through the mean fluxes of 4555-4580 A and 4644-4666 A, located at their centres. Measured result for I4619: 0.015 mag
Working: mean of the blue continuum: 13.4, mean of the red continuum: 12.8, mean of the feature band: 12.9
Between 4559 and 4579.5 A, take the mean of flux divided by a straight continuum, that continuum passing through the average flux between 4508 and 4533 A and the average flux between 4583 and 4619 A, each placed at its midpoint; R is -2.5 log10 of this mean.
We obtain -0.09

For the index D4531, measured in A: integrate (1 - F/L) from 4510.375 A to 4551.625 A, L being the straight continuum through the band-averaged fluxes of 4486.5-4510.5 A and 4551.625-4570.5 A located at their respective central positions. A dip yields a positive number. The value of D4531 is 2.6 A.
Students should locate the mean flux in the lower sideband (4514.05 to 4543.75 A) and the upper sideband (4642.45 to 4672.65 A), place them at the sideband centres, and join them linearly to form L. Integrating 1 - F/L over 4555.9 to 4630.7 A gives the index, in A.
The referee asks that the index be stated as -2.86 A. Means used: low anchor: 12.2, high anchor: 12.7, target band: 12.9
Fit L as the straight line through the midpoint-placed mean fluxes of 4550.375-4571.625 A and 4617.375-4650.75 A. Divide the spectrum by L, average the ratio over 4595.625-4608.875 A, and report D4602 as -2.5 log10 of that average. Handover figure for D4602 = 0.02 mag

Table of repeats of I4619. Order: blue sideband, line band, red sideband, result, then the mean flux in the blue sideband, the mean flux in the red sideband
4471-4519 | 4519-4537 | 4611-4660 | 0.06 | 12.6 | 12.9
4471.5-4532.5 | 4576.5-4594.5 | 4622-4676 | 0.02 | 12.5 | 12.8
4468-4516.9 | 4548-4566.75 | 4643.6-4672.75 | -0.01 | 12.6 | 12.7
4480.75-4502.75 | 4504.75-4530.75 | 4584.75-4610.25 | 0.02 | 12.5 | 12.6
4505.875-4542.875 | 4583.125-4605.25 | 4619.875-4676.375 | 0.01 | 12.3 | 12.8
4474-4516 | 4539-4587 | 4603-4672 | -0.01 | 12.6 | 12.9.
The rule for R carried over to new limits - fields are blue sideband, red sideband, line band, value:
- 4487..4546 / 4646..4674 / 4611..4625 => -0.02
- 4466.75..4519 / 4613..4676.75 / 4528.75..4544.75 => 0.04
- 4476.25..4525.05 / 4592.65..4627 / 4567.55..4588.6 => -0.02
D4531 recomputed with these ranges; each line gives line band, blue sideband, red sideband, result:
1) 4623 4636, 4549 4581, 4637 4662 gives 0.32 A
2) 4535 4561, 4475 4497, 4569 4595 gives 0.61 A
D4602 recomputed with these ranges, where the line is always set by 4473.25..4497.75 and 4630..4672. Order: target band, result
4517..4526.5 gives 0.016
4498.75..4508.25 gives -0.049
